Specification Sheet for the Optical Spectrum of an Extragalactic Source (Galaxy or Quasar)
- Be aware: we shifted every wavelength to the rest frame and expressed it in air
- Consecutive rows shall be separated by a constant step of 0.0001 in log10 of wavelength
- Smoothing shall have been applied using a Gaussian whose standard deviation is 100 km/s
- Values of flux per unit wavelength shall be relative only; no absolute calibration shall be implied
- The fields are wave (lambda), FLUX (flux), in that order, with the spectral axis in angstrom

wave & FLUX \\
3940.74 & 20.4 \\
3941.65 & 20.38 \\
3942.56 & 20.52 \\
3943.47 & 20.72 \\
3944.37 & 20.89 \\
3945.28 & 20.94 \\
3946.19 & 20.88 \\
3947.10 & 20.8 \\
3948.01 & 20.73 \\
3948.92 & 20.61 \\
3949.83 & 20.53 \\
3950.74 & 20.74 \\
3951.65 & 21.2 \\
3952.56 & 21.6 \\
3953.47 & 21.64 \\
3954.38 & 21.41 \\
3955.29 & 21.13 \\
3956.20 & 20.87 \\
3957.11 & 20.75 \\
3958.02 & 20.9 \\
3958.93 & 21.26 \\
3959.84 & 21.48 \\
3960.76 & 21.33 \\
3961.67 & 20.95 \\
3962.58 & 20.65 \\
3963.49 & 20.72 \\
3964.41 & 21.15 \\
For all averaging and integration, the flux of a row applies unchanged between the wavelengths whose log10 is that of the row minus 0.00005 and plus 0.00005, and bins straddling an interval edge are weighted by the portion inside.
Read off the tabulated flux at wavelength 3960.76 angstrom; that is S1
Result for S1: 21.33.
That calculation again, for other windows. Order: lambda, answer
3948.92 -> 20.61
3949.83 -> 20.53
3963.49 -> 20.72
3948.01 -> 20.73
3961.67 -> 20.95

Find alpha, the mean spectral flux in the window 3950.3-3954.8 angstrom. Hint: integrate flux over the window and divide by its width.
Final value 21.3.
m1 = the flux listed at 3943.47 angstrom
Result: 20.72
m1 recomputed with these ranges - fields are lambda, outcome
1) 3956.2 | 20.87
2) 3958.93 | 21.26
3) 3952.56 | 21.6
